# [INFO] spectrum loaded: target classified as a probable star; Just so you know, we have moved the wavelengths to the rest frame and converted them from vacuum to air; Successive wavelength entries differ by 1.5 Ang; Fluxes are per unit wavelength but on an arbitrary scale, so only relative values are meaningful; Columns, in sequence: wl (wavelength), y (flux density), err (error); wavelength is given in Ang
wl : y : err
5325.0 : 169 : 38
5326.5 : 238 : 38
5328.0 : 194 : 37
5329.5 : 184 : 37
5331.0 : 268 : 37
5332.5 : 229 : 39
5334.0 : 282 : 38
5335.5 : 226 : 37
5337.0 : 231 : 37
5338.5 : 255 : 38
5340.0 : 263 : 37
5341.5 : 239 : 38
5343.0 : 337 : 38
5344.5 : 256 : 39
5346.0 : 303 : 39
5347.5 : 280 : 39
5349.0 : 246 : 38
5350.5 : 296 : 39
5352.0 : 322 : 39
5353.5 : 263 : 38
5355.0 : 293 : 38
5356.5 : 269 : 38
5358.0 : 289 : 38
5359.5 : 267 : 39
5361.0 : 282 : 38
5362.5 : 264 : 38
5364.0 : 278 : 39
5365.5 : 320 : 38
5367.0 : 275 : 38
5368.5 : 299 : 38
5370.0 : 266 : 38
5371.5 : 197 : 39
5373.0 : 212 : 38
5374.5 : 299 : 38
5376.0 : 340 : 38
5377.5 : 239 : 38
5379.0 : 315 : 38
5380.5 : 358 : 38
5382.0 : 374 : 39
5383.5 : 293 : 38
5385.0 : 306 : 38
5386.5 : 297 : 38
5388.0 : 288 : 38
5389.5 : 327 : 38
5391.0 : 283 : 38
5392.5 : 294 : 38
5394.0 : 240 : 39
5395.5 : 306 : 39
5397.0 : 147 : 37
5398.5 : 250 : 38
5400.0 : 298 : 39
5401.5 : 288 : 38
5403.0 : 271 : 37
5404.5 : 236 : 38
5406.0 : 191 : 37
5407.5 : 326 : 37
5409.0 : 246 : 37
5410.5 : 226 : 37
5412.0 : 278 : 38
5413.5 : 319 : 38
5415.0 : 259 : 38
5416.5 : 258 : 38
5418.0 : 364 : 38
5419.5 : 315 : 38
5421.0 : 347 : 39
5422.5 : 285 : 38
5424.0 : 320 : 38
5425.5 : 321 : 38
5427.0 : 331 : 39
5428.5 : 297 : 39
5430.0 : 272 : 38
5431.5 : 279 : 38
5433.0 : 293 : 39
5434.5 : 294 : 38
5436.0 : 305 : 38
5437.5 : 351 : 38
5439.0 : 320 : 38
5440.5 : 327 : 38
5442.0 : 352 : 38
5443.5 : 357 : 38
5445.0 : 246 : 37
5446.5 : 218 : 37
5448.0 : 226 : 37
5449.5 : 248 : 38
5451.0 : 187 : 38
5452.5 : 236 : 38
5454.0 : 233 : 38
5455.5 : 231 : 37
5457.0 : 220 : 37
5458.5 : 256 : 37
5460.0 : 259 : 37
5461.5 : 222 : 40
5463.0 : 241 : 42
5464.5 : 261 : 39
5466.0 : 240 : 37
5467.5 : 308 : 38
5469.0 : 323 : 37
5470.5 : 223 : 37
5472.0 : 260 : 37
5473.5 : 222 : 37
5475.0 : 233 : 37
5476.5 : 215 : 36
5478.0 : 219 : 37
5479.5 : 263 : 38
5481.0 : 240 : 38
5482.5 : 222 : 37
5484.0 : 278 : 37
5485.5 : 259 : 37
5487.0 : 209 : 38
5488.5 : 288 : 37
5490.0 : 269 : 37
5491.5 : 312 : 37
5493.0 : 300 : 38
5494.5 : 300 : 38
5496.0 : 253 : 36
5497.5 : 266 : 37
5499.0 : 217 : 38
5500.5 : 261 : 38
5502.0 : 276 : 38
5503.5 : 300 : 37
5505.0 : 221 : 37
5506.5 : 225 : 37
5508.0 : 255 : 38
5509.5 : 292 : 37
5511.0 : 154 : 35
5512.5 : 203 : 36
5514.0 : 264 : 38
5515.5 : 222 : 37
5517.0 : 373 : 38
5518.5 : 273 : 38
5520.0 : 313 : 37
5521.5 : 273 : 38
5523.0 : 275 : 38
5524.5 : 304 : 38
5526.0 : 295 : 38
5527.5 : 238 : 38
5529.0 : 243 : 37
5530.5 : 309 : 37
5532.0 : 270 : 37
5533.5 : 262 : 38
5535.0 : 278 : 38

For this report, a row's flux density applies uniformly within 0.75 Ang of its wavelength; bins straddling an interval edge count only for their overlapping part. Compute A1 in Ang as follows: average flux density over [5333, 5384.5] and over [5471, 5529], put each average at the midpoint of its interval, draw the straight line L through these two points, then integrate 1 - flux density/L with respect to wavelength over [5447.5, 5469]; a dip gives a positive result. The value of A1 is 1.73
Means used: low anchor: 280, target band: 244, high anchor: 259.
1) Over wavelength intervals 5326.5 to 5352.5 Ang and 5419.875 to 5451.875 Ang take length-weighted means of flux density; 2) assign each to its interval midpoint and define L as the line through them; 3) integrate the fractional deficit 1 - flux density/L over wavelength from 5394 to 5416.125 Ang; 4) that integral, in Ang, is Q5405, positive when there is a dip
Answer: 1.8 Ang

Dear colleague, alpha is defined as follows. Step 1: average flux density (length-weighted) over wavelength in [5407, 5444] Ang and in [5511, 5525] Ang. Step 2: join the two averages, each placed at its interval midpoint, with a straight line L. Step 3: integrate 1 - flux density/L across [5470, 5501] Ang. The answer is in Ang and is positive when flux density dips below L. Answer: 3.2 Ang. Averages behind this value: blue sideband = 305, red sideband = 271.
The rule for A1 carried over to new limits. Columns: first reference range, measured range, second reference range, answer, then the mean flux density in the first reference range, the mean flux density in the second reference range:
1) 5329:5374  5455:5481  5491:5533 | 2.0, 267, 267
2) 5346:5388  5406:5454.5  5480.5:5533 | -1.9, 287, 264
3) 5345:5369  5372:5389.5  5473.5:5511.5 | -1.5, 284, 253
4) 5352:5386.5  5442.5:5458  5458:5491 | 1.0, 287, 251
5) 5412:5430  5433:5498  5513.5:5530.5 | 7.2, 308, 281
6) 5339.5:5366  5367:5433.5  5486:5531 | -2.1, 281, 266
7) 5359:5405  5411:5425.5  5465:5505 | -1.6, 281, 259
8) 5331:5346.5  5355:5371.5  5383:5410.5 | -0.8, 262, 270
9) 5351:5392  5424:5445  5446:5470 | -4.6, 290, 244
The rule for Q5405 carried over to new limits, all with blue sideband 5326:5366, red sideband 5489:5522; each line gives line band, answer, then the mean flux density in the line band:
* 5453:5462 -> 0.9 Ang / 237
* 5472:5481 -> 1.1 Ang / 234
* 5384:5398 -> -0.6 Ang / 276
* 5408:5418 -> -0.3 Ang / 273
